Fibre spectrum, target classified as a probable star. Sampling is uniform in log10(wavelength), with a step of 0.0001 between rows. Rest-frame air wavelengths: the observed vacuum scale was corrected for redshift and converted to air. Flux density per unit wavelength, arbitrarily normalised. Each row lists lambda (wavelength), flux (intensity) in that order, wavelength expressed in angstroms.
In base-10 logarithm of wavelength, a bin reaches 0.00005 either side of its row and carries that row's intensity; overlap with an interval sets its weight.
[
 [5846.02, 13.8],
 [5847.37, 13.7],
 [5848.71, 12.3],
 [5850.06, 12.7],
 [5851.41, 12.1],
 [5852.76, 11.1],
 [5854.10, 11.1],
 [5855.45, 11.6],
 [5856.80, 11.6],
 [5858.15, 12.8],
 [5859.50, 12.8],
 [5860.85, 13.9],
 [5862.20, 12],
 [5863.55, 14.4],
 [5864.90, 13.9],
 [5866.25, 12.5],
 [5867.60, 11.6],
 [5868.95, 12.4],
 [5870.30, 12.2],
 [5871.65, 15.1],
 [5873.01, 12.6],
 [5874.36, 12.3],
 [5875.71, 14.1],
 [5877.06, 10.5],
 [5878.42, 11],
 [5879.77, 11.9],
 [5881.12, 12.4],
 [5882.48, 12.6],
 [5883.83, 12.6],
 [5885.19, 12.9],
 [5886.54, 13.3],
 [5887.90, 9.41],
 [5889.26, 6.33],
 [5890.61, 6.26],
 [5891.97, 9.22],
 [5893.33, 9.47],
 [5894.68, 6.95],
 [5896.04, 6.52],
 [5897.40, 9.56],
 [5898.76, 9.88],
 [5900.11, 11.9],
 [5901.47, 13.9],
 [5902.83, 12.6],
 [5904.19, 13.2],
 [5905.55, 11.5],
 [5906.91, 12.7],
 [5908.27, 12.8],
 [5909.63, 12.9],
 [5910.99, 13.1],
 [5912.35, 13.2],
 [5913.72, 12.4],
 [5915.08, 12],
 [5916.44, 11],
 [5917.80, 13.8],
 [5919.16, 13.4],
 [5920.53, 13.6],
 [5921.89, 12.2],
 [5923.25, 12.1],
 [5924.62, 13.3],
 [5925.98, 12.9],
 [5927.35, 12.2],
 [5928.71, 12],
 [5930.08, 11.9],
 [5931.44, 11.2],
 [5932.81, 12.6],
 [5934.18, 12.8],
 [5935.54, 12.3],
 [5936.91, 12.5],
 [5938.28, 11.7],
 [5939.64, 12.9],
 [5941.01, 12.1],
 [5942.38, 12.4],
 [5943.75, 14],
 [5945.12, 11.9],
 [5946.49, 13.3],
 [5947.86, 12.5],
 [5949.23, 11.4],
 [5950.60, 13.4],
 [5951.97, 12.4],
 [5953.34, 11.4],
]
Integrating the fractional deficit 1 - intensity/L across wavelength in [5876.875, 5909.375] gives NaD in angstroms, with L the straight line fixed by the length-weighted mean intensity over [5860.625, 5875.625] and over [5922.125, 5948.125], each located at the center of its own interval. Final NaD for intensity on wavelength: 5.0 angstroms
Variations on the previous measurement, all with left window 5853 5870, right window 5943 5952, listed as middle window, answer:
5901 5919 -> -0.1 angstroms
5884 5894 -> 2.3 angstroms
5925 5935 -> 0.3 angstroms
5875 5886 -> 0.3 angstroms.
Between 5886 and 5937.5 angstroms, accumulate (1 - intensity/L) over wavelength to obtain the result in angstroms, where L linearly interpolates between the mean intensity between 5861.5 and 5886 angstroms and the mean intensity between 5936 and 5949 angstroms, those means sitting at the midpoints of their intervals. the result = 4.2 angstroms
